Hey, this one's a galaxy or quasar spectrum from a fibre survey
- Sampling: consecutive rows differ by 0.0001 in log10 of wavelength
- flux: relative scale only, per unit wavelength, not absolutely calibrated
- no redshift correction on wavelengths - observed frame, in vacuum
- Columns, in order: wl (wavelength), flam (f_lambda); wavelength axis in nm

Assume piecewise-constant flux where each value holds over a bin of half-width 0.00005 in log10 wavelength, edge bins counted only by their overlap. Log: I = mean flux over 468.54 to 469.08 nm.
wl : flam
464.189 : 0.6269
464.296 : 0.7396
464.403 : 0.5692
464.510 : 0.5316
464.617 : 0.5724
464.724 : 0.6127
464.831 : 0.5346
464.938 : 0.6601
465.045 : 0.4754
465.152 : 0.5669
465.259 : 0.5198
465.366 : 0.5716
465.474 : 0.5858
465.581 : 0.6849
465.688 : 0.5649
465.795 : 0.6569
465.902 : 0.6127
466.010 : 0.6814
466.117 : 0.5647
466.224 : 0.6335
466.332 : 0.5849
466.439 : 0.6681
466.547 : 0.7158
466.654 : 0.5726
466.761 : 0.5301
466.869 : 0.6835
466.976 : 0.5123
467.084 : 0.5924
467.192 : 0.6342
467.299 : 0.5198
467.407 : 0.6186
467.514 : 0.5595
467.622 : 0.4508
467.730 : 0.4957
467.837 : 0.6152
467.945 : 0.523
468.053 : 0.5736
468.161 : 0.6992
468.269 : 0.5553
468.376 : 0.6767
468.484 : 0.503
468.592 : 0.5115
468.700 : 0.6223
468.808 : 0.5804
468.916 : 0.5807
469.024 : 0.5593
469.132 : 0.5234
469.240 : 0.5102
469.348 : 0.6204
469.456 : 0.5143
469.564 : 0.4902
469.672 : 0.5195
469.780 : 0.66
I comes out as 0.571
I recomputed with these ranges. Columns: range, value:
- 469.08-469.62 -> 0.532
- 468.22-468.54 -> 0.579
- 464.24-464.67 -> 0.603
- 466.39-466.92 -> 0.633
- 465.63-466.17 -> 0.617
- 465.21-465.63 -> 0.59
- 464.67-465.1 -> 0.571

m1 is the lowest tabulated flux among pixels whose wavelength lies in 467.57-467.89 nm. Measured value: 0.4508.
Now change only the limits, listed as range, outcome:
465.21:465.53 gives 0.5198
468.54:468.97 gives 0.5115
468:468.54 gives 0.503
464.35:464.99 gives 0.5316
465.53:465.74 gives 0.5649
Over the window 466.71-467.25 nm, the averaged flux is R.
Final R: 0.59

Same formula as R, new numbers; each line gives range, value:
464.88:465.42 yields 0.559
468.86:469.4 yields 0.559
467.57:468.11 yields 0.533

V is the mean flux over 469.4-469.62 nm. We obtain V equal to 0.504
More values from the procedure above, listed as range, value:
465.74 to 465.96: 0.634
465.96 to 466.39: 0.617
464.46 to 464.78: 0.572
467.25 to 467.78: 0.529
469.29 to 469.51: 0.567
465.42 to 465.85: 0.624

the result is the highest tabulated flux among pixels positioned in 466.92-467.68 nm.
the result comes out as 0.6342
